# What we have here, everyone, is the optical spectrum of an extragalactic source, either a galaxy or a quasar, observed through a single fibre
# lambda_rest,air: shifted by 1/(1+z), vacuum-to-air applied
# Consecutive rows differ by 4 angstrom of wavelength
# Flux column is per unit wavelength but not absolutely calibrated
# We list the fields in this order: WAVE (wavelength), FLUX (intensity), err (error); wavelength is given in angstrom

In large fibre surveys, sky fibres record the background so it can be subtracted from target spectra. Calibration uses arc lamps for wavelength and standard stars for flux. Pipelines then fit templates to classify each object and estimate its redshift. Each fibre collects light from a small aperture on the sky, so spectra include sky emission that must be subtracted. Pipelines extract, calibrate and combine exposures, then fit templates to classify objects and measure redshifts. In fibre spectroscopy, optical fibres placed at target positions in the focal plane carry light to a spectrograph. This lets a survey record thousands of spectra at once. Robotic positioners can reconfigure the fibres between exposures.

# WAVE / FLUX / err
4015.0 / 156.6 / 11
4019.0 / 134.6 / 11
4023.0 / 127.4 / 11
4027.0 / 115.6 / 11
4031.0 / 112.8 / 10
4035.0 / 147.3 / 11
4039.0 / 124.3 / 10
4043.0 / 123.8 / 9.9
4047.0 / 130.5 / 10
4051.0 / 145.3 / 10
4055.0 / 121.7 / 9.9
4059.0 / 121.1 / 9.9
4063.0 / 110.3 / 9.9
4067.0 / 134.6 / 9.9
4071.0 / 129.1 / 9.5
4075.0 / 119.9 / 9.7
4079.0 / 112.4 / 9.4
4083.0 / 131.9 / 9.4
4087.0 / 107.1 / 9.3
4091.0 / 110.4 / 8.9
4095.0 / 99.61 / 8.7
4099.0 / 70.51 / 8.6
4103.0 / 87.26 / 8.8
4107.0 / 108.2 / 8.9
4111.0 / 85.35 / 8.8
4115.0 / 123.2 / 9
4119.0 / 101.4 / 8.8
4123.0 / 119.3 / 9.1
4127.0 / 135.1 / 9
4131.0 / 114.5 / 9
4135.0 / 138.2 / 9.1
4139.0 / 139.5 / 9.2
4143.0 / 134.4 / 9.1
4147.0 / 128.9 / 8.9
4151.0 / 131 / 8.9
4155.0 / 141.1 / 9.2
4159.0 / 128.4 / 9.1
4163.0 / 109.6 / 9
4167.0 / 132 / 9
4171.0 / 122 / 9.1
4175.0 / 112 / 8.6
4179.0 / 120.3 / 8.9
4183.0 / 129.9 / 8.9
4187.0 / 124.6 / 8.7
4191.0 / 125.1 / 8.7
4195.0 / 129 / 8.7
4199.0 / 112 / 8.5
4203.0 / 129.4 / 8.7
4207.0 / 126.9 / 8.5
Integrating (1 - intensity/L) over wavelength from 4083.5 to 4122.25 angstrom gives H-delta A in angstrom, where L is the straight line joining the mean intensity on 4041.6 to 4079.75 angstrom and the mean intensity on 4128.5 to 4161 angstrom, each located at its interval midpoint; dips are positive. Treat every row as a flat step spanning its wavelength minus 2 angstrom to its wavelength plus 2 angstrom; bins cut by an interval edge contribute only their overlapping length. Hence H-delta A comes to 8.3 angstrom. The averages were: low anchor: 125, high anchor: 132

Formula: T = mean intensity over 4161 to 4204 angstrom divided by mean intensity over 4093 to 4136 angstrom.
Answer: 1.14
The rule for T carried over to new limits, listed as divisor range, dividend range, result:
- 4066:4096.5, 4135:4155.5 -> 1.14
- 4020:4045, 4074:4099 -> 0.87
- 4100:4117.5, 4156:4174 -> 1.24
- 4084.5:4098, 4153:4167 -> 1.22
